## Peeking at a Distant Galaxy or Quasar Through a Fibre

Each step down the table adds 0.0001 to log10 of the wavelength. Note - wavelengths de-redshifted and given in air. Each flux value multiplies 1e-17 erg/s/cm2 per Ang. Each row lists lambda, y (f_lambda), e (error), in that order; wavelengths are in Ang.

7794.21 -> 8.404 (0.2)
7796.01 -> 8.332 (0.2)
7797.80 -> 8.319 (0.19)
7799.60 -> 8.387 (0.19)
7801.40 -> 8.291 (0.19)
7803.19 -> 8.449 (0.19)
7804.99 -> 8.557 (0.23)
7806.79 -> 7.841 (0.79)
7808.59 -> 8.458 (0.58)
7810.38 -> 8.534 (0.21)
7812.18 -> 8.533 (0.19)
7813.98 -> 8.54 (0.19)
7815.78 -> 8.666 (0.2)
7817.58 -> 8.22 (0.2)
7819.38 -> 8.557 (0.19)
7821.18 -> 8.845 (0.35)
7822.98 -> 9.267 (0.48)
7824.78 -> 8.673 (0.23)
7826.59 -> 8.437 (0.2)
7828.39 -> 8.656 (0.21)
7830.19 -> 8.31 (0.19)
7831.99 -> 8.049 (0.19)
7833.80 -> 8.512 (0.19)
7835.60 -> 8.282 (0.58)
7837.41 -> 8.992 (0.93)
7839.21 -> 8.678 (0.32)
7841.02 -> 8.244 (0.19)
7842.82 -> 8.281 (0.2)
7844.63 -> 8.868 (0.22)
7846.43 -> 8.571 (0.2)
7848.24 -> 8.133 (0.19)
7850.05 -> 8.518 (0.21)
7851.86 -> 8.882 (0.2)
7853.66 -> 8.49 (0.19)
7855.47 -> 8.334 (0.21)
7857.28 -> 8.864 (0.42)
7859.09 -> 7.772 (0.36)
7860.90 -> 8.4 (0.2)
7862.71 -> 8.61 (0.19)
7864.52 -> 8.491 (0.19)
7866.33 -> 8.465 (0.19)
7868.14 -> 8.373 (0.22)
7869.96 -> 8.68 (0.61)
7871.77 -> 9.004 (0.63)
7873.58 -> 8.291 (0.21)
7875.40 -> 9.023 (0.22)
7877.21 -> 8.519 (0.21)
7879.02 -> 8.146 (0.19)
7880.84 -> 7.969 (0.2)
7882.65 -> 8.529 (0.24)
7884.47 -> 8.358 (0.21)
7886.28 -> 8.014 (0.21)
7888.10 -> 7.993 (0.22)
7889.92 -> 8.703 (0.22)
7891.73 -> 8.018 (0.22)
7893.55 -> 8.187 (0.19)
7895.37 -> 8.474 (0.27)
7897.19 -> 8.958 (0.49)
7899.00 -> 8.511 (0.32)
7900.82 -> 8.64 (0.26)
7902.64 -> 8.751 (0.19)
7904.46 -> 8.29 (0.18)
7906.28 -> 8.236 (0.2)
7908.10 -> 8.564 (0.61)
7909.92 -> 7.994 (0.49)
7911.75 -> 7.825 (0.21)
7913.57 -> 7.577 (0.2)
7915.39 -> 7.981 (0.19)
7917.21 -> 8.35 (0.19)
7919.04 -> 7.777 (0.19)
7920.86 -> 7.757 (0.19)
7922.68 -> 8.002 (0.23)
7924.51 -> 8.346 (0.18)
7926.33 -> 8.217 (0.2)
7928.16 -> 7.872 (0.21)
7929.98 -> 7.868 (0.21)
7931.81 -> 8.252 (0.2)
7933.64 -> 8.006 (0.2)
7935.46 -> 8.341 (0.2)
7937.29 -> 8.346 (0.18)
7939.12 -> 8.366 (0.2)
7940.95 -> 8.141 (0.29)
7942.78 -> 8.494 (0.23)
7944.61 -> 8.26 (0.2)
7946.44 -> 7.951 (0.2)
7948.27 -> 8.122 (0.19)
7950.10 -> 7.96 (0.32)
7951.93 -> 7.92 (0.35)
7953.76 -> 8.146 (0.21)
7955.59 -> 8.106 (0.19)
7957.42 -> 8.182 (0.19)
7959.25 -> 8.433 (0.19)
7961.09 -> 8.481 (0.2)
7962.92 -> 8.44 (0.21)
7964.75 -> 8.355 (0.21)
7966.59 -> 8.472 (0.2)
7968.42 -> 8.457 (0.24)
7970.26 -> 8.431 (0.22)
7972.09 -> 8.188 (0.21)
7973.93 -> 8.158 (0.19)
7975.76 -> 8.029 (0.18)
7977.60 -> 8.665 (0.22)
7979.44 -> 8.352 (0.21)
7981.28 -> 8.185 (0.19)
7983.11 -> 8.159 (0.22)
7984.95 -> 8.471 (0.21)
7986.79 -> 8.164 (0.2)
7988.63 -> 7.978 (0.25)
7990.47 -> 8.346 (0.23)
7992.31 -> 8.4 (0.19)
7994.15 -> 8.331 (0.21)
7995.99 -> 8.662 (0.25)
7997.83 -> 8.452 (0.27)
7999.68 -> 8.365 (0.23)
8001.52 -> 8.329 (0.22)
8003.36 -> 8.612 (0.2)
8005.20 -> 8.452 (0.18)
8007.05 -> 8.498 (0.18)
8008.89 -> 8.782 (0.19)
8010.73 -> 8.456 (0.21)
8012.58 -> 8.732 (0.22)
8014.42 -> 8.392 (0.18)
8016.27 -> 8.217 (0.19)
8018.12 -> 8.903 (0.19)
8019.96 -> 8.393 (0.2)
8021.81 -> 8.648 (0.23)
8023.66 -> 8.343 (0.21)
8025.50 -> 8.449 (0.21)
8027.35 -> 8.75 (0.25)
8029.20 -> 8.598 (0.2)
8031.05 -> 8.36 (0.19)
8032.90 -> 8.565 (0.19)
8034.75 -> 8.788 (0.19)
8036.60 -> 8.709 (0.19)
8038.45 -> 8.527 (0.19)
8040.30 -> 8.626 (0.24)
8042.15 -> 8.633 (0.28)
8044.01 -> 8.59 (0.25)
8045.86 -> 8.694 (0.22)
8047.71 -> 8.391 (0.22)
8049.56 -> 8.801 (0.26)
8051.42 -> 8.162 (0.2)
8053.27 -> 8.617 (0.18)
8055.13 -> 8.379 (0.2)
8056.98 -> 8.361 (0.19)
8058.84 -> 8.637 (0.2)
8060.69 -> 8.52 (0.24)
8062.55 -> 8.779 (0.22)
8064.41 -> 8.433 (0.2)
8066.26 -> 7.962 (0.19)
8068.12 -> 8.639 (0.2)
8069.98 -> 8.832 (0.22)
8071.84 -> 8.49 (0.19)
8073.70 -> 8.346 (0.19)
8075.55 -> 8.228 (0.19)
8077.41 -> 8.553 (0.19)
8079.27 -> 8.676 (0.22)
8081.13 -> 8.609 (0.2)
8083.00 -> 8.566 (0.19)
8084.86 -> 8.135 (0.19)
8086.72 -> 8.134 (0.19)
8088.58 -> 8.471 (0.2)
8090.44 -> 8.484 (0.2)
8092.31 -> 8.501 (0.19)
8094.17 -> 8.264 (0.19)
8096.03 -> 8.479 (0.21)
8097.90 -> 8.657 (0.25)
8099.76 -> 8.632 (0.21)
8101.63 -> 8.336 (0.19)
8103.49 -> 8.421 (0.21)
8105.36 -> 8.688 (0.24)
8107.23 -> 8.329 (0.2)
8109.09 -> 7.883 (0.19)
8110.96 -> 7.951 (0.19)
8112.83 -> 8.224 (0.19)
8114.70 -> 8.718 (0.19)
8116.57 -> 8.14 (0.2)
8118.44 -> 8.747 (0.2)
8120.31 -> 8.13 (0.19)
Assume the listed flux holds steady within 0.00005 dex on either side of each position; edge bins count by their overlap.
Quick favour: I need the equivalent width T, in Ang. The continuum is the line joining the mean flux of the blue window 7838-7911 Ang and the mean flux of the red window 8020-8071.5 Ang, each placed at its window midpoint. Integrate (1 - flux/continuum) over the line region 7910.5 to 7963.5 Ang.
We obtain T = 2.3 Ang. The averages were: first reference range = 8.45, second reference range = 8.54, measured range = 8.12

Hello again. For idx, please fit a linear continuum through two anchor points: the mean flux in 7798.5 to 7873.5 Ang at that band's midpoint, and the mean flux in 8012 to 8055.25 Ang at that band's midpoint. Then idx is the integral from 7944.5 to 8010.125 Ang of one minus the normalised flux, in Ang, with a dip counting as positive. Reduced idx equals 1.7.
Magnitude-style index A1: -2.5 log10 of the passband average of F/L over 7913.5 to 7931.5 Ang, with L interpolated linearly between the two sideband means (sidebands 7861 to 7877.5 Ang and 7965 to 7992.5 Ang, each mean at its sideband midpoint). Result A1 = 0.06 mag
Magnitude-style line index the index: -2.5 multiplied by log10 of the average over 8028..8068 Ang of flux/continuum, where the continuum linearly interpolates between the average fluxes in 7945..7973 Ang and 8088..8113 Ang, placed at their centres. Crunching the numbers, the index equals -0.03 mag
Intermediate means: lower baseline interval 8.25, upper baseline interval 8.38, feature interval 8.53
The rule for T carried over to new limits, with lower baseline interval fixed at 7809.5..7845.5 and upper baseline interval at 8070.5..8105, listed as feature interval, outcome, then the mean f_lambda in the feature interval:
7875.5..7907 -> 0.53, 8.39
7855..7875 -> 0.10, 8.49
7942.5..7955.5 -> 0.62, 8.1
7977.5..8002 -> 0.45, 8.34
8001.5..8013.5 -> -0.12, 8.57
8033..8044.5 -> -0.23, 8.64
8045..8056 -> -0.05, 8.51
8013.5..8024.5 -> -0.01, 8.48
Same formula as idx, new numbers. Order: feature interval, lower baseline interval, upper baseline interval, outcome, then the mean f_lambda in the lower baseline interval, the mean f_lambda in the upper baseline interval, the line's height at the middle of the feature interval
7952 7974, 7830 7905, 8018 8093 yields 0.5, 8.46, 8.51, 8.49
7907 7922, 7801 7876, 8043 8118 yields 0.9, 8.51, 8.44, 8.49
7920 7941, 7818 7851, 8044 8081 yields 1.0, 8.54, 8.51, 8.53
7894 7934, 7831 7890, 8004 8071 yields 1.3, 8.45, 8.54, 8.48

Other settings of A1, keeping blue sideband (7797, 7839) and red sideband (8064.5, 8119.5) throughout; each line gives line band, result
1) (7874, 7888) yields 0.02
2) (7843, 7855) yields -0.01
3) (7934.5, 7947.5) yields 0.03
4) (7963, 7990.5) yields 0.02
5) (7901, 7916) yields 0.04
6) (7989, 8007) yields 0.00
